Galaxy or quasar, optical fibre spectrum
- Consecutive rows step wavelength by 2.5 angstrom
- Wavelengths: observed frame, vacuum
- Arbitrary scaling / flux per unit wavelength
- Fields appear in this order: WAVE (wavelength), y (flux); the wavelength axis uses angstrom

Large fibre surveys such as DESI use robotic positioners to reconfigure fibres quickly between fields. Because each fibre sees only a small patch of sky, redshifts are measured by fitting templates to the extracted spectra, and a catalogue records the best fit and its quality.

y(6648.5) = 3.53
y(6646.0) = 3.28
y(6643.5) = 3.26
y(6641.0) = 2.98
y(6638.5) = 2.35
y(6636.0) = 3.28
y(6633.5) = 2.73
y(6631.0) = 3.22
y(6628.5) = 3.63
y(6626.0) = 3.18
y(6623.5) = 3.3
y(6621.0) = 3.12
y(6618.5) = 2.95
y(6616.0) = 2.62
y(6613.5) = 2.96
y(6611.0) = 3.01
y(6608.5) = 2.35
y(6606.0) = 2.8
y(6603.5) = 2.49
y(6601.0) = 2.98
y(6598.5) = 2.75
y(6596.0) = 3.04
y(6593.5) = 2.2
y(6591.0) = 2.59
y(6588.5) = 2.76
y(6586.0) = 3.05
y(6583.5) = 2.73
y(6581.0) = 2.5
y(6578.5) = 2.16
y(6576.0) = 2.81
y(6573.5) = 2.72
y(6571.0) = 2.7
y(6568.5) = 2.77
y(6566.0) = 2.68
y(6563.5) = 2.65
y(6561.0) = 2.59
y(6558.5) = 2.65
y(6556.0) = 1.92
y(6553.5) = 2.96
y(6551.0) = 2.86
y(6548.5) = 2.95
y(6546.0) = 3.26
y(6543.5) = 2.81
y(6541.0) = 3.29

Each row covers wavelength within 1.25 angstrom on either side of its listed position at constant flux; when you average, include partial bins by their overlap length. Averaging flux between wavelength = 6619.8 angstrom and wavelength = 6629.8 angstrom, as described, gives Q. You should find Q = 3.31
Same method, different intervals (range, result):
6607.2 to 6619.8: 2.78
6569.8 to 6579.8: 2.6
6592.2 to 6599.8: 2.66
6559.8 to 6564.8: 2.62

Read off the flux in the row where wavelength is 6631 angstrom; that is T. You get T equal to 3.22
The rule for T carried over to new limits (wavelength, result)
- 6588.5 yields 2.76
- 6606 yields 2.8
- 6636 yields 3.28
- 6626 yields 3.18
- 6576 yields 2.81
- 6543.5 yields 2.81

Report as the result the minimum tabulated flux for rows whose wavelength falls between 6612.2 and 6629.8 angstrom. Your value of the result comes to 2.62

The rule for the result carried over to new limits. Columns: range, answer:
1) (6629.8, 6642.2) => 2.35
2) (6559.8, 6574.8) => 2.59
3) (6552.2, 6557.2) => 1.92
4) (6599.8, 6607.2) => 2.49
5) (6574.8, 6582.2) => 2.16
